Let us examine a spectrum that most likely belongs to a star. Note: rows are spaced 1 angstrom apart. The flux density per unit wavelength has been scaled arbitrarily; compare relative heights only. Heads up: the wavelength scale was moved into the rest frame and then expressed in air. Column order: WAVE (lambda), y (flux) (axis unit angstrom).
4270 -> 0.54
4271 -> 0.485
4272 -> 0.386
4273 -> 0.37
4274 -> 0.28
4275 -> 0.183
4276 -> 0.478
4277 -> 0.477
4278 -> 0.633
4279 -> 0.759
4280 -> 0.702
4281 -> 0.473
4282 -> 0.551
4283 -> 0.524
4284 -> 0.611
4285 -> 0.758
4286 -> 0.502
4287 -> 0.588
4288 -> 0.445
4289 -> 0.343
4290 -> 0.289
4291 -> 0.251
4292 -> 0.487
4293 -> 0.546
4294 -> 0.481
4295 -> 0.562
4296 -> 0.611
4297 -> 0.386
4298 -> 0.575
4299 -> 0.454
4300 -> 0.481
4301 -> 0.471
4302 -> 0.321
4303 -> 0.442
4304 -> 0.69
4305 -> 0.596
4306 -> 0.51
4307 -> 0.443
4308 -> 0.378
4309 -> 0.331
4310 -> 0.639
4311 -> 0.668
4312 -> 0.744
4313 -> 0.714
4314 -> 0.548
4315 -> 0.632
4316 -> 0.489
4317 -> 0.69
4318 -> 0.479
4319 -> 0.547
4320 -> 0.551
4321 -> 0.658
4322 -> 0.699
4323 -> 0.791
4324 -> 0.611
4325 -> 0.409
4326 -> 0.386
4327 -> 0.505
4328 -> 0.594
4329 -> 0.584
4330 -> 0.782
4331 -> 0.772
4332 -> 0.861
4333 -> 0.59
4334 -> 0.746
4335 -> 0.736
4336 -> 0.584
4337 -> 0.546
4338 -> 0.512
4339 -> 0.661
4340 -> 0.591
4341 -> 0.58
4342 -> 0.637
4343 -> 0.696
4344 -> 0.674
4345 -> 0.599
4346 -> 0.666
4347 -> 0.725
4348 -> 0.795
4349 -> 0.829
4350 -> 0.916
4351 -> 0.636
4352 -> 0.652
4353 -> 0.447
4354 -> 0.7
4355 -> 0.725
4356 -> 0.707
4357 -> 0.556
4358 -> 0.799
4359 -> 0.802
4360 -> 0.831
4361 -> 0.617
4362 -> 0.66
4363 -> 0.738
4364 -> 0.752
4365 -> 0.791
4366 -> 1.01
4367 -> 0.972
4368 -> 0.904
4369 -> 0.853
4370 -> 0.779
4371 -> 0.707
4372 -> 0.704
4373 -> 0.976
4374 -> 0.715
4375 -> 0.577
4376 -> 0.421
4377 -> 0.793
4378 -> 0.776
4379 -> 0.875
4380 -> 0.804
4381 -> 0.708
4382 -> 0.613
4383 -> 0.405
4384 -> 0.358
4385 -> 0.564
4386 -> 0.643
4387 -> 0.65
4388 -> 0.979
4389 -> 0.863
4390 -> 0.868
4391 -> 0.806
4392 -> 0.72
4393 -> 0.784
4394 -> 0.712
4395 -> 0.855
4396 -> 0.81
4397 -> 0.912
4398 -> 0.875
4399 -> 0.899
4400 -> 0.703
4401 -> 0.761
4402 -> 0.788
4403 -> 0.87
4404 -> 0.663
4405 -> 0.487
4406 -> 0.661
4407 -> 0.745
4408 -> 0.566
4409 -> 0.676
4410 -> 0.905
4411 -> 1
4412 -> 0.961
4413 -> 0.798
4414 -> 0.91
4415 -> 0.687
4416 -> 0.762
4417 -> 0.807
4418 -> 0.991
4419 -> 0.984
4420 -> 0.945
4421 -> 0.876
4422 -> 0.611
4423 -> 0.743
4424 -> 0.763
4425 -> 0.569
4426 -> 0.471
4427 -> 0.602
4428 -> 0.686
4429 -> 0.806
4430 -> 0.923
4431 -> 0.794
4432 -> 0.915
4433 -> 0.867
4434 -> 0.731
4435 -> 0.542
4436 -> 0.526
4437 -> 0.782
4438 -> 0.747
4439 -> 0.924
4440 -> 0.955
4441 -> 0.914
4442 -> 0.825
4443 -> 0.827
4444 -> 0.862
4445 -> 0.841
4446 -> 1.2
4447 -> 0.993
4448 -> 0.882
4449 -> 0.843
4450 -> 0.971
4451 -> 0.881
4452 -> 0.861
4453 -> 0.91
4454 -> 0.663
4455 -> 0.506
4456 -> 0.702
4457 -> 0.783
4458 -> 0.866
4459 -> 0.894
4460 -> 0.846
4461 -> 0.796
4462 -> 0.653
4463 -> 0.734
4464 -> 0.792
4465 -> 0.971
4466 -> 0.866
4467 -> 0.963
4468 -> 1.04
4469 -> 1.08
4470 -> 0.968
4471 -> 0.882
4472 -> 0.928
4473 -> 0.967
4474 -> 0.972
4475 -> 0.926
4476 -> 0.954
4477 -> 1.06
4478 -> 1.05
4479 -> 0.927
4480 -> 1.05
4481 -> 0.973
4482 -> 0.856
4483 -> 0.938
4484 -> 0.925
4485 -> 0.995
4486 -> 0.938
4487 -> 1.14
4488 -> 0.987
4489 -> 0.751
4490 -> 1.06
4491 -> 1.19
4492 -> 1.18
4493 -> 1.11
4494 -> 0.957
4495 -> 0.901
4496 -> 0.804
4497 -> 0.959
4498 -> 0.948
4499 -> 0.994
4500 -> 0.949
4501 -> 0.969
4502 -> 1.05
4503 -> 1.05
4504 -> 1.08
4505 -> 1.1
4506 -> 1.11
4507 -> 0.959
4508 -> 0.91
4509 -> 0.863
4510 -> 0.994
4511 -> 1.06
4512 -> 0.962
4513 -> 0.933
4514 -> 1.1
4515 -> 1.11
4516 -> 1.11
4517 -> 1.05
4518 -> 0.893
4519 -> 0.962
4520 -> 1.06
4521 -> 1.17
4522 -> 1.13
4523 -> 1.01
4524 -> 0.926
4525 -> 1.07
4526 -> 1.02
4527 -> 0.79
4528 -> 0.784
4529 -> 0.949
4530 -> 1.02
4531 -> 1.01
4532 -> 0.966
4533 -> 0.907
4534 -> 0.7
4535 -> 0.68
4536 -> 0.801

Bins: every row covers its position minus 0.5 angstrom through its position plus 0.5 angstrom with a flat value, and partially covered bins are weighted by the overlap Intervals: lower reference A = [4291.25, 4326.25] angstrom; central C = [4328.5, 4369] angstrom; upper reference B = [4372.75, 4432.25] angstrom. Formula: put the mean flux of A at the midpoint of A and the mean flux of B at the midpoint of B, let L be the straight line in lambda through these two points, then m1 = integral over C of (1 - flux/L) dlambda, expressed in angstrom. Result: -4.9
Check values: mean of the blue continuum 0.542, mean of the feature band 0.711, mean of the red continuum 0.755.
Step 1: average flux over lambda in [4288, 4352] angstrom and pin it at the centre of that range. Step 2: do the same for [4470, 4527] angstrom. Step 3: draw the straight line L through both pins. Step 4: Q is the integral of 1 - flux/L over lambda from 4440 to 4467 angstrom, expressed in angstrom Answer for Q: 1.4 angstrom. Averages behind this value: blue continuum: 0.582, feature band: 0.846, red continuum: 0.997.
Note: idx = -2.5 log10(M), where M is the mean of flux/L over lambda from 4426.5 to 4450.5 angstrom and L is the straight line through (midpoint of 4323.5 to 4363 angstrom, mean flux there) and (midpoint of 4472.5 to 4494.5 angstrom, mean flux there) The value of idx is 0.073 mag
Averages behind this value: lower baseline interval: 0.66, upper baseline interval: 0.996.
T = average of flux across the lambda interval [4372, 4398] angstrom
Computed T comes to 0.73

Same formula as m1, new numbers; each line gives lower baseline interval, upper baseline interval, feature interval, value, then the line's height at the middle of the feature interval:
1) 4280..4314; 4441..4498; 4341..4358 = -1.3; 0.637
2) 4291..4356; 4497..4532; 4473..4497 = -1.1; 0.939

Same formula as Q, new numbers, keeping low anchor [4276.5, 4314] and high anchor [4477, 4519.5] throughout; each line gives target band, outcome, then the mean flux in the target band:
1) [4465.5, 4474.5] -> -0.3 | 0.963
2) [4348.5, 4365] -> -1.1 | 0.713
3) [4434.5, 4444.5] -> 0.8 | 0.79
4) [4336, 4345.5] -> 0.3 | 0.609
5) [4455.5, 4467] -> 1.2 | 0.816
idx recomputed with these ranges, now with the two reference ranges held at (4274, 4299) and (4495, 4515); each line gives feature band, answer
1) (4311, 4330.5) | -0.04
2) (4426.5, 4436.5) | 0.12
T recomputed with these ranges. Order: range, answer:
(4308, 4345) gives 0.614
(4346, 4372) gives 0.753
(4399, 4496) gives 0.855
